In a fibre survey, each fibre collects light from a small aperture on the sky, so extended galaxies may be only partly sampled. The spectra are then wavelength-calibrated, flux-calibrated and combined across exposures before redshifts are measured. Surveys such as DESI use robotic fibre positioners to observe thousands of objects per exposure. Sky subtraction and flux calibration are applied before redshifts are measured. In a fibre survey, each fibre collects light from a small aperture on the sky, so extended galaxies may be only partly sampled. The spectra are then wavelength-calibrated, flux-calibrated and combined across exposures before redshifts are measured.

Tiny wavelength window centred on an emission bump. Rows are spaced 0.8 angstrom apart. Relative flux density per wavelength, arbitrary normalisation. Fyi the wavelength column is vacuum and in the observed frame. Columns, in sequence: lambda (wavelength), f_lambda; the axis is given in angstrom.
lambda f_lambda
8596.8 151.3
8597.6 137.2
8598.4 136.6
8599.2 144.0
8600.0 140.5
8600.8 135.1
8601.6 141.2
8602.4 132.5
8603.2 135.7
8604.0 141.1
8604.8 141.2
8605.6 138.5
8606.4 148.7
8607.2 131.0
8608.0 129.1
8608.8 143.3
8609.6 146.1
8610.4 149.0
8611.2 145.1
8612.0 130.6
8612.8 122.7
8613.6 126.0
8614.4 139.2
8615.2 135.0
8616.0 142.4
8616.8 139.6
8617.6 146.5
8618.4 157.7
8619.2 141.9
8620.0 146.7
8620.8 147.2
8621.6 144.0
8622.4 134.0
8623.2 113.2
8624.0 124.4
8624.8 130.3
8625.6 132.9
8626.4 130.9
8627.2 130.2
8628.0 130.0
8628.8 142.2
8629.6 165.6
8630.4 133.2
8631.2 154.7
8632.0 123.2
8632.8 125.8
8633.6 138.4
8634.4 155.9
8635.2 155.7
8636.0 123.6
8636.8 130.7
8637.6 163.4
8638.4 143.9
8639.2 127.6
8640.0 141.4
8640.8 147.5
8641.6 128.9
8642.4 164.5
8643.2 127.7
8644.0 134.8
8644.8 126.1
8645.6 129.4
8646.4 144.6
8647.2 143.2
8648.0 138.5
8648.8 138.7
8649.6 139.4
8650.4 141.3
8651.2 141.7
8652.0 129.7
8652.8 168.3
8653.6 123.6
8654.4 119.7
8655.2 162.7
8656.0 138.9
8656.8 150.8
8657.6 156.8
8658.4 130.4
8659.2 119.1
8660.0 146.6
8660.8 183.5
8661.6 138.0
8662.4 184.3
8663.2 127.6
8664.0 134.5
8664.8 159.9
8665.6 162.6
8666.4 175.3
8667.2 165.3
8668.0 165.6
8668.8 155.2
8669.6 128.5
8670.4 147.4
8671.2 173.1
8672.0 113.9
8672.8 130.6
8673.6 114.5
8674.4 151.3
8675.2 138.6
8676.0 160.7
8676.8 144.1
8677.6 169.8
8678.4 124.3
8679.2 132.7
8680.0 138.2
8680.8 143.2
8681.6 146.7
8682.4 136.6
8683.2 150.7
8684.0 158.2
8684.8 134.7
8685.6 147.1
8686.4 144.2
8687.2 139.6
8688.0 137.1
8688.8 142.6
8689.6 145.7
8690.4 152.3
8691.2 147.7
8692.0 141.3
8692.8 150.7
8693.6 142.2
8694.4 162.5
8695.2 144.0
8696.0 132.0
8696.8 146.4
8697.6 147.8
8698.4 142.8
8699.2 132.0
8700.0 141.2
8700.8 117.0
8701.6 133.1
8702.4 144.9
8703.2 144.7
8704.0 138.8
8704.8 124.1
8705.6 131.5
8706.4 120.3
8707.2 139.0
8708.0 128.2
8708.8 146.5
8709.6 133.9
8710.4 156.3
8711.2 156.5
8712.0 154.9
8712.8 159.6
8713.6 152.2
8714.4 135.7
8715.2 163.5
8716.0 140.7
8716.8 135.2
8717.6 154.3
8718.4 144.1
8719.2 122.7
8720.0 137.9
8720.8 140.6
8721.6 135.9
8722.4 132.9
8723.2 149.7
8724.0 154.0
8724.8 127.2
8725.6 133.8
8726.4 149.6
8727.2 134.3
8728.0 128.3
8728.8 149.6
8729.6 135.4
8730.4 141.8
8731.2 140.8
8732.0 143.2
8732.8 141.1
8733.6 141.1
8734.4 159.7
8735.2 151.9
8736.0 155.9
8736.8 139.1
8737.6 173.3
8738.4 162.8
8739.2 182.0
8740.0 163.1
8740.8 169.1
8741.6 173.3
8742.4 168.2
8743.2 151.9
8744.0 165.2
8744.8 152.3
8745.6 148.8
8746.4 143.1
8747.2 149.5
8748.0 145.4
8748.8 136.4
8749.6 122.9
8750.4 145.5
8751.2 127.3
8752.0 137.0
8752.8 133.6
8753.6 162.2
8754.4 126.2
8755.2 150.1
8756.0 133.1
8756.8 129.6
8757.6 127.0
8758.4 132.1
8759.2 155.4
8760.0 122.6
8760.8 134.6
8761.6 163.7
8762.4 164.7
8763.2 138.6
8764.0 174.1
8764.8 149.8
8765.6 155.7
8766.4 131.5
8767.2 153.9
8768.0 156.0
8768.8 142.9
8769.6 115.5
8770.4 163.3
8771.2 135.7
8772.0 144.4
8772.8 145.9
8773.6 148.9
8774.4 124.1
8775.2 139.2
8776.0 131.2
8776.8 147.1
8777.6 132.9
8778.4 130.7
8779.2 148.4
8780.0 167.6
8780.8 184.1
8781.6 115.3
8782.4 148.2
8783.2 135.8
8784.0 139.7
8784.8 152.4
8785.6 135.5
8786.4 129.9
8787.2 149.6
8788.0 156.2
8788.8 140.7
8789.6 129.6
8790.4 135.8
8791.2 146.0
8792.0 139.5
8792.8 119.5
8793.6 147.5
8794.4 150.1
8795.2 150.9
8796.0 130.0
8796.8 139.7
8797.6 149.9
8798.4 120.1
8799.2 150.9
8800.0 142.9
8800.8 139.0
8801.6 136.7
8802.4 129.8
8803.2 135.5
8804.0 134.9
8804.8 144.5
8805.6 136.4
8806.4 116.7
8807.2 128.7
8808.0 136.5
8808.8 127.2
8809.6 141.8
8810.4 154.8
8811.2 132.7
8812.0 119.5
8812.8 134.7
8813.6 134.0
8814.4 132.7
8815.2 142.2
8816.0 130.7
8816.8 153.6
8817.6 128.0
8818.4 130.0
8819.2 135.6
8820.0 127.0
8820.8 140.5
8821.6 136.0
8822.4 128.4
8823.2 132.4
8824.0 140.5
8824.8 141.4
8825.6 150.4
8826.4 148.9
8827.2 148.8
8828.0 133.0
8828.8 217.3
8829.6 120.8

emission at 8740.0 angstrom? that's [N II] 6583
